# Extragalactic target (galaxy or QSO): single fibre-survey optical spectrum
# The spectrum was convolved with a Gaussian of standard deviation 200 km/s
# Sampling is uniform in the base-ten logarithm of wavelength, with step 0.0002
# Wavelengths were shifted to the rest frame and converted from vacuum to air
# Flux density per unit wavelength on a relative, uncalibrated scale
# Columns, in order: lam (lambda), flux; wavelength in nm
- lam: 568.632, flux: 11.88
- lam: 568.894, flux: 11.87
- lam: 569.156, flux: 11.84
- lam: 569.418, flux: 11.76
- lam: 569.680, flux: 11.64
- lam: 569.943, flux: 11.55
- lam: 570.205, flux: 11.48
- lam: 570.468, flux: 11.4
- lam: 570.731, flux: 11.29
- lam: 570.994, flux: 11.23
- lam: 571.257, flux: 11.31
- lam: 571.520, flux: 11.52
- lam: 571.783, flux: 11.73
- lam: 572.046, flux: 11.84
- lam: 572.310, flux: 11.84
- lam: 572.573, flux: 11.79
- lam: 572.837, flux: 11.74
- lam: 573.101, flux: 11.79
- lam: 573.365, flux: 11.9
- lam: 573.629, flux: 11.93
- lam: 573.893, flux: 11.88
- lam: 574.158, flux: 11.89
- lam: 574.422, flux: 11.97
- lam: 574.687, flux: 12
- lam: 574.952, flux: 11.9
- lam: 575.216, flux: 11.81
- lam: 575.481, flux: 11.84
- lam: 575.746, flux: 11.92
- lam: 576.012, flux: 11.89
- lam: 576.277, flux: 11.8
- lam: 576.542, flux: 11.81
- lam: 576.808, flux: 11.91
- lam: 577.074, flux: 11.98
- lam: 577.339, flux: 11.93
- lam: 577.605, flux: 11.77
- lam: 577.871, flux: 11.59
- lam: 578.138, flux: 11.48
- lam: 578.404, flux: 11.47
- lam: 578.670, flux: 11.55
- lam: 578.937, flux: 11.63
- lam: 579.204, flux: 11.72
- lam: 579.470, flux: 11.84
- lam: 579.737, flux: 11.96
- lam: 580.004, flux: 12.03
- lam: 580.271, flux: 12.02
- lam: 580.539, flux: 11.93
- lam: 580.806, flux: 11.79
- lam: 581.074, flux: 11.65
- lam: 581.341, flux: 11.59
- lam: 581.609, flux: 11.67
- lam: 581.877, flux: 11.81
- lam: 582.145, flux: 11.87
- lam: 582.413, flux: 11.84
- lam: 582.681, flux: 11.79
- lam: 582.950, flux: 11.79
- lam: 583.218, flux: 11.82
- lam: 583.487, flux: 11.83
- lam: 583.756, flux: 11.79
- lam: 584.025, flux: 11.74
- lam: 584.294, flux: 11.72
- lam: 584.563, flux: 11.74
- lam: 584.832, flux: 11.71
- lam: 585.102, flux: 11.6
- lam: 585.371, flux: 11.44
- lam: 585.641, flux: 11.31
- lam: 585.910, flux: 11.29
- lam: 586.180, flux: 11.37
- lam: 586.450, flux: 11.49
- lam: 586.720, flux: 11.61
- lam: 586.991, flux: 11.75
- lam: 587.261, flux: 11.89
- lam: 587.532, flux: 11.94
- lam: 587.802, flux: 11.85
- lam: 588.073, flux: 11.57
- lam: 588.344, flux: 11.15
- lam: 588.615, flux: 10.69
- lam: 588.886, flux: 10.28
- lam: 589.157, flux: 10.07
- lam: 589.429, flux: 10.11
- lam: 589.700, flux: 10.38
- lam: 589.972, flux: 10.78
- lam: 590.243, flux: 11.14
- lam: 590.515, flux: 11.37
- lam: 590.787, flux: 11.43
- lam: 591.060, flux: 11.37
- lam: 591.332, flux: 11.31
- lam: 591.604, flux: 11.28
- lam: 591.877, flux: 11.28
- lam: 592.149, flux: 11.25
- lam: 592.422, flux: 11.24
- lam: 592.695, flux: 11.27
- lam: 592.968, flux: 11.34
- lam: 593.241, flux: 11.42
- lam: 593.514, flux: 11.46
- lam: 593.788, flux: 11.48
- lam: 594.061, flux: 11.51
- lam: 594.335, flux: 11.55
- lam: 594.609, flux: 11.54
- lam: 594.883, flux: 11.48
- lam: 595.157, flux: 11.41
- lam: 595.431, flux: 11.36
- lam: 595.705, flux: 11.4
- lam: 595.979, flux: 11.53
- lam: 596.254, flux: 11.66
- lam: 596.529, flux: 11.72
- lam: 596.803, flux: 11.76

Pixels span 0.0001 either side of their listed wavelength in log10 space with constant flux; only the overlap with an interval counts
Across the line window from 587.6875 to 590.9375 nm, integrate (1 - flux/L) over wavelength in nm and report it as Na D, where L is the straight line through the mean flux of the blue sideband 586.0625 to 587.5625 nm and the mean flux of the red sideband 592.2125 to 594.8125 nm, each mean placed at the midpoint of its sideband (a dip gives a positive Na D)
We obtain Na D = 0.19 nm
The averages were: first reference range 11.7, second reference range 11.4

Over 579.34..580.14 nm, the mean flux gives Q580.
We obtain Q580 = 11.9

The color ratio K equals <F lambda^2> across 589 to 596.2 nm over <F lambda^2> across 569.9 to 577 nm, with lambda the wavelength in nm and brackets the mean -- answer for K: 1.02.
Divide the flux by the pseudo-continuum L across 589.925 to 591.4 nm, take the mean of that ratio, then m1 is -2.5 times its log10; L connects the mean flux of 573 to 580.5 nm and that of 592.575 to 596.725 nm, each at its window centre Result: 0.03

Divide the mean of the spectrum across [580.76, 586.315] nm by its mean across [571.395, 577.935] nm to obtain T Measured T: 1.0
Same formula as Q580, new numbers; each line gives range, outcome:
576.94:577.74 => 11.9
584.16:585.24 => 11.7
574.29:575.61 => 11.9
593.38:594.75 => 11.5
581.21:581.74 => 11.6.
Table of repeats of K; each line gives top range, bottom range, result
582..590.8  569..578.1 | 1.01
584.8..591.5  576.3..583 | 0.98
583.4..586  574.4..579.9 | 1.01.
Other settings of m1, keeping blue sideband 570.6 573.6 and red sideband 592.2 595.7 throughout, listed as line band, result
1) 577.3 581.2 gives -0.017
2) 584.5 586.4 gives 0.002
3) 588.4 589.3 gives 0.105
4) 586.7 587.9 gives -0.031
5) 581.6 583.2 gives -0.025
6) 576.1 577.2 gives -0.026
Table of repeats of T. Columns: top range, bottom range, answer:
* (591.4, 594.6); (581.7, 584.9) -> 0.97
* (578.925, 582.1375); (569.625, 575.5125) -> 1.01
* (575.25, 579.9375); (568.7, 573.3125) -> 1.01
